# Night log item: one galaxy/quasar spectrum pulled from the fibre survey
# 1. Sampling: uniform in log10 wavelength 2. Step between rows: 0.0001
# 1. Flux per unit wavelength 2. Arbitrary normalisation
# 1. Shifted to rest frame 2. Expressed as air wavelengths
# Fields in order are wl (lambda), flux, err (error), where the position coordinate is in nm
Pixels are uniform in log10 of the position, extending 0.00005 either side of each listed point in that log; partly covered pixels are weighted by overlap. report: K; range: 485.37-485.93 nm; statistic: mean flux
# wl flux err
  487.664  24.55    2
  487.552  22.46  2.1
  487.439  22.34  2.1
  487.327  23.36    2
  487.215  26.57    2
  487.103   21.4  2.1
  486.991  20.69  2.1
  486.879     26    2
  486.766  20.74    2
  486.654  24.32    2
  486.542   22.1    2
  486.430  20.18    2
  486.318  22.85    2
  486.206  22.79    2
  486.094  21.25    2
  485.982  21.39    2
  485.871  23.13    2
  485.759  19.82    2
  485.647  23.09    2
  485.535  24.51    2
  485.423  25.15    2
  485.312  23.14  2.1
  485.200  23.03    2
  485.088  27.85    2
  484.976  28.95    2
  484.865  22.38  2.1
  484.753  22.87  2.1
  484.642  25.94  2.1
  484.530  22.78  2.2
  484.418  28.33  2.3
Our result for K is 23.1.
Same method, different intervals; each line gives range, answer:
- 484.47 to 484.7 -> 24.4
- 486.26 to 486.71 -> 22.4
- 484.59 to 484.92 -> 23.7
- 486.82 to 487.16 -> 22.7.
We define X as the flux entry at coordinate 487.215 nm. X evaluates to 26.57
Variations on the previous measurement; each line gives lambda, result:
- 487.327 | 23.36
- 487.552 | 22.46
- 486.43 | 20.18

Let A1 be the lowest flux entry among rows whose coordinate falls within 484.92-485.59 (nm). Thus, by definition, 23.03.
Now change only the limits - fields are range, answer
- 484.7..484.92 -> 22.38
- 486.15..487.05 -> 20.18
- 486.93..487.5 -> 20.69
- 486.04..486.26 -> 21.25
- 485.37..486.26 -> 19.82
